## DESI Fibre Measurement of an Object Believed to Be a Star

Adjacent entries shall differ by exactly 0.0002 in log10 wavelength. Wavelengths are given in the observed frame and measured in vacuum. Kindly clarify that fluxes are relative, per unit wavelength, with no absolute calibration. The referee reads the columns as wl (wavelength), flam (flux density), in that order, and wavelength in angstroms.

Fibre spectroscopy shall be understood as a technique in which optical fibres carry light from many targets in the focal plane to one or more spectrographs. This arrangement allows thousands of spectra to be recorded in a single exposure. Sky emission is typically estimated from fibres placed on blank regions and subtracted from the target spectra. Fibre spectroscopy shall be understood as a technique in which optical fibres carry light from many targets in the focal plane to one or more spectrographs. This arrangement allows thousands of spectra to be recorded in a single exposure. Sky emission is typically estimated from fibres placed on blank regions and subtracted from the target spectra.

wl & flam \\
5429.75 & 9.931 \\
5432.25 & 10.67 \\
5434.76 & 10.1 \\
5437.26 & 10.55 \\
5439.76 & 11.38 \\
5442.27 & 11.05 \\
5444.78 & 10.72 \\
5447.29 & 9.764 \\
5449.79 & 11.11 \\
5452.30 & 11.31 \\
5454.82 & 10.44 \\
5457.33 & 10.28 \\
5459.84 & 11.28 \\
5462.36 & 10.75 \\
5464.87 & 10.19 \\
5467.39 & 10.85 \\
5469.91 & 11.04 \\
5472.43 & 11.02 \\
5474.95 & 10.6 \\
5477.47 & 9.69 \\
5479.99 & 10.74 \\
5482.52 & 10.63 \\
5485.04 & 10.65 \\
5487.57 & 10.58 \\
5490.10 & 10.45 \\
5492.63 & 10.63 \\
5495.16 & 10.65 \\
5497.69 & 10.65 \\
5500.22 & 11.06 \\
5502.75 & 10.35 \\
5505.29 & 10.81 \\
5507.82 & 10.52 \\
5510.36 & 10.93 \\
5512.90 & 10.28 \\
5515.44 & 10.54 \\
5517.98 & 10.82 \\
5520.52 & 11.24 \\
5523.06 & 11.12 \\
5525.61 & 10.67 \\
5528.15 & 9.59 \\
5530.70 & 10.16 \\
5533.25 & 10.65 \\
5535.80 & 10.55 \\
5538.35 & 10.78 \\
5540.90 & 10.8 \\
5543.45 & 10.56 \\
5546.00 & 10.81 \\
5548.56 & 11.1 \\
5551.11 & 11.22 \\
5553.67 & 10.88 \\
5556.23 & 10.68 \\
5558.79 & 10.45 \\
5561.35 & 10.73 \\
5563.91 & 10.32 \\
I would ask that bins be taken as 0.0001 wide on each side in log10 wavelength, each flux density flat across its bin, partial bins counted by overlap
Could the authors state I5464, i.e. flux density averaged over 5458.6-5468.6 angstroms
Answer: 10.8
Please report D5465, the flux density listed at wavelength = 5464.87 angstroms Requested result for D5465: 10.19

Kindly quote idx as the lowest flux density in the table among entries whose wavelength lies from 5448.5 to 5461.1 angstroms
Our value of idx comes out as 10.28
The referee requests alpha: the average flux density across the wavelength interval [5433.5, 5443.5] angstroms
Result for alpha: 10.8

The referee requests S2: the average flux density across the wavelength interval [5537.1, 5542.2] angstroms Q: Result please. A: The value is 10.8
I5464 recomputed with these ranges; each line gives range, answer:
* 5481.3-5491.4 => 10.6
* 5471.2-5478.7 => 10.4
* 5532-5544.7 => 10.7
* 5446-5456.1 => 10.7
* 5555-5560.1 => 10.6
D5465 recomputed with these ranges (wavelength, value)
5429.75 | 9.931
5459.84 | 11.28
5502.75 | 10.35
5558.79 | 10.45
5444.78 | 10.72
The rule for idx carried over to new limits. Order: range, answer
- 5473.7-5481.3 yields 9.69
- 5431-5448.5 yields 9.764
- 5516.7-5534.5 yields 9.59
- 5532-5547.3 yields 10.55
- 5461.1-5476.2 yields 10.19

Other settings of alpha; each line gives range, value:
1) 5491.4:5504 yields 10.7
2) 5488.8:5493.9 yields 10.5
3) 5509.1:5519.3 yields 10.6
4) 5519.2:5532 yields 10.6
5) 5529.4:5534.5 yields 10.4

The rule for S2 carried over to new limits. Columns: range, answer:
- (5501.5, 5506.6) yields 10.6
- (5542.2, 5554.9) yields 10.9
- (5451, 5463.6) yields 10.8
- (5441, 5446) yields 10.9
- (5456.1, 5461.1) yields 10.8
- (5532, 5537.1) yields 10.6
